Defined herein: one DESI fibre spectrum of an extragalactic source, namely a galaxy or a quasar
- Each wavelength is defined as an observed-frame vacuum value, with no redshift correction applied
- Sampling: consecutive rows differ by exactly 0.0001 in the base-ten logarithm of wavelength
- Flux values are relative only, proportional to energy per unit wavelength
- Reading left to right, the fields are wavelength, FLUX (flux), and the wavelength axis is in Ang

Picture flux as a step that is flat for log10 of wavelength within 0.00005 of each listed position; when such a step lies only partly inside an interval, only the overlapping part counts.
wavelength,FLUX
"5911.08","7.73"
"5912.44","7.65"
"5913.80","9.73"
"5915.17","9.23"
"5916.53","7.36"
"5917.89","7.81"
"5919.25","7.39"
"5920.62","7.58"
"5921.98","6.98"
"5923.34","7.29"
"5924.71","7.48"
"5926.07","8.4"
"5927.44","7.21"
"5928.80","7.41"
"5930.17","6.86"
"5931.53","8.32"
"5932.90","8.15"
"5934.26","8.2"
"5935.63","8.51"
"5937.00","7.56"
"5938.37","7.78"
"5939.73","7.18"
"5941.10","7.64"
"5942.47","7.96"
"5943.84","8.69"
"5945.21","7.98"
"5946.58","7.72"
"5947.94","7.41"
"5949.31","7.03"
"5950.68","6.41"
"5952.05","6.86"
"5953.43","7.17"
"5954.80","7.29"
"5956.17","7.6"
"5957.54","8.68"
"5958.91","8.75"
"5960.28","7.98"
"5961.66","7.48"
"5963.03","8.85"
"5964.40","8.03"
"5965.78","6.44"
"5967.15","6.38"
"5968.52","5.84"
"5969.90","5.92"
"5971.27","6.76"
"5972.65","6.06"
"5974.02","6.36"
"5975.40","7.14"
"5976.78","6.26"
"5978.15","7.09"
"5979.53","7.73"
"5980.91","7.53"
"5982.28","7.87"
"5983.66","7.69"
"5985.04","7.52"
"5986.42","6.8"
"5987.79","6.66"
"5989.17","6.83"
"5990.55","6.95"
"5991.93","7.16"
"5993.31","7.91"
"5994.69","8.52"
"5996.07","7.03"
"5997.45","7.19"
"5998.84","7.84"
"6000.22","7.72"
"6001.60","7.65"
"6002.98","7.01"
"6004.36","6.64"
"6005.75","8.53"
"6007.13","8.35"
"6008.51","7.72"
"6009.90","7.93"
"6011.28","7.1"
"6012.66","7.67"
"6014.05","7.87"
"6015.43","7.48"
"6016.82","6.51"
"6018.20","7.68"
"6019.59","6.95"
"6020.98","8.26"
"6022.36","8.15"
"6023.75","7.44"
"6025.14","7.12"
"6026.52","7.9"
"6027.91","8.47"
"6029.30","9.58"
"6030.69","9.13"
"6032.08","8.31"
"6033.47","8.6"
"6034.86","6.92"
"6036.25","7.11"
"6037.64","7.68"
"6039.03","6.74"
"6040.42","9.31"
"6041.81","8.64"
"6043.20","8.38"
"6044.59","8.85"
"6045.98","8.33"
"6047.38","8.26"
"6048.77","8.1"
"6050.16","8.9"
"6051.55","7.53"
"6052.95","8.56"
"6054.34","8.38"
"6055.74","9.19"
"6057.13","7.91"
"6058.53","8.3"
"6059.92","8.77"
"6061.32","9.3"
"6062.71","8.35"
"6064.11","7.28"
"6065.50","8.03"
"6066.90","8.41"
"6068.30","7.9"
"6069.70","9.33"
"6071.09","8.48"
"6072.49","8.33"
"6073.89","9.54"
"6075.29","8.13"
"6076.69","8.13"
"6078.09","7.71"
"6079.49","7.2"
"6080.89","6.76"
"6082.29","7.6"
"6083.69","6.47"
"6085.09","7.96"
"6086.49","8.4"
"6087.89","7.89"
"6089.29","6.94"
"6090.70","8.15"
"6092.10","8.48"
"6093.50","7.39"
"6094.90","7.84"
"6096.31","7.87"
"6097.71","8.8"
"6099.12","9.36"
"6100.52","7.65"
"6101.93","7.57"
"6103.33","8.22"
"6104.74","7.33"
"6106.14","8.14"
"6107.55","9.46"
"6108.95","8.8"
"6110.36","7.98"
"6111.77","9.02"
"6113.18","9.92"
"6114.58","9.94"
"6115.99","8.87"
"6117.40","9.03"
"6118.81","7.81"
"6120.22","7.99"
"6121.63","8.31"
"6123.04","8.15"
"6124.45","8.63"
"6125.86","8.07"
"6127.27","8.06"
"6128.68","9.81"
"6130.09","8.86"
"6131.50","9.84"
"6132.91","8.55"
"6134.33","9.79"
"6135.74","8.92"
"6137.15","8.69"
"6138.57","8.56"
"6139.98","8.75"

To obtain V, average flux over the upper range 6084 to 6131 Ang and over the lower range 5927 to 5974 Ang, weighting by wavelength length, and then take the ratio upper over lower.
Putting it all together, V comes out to 1.1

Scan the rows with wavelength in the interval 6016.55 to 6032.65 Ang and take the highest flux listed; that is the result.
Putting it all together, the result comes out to 9.58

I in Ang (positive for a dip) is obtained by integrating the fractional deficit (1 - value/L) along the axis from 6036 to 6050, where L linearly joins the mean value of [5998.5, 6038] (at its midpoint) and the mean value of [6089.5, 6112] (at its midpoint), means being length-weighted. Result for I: -0.5 Ang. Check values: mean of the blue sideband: 7.77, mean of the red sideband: 8.21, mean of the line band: 8.2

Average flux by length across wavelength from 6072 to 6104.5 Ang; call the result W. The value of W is 7.92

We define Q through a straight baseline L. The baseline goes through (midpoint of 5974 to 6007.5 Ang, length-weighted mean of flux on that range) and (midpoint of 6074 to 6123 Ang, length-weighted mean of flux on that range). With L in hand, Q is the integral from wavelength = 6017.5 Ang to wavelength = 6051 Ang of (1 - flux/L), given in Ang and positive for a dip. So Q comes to -1.8 Ang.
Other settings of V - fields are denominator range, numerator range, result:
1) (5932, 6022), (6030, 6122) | 1.11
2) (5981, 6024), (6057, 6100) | 1.08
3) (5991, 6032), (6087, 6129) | 1.08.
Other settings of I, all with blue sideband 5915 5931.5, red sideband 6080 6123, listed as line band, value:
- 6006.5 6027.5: 0.7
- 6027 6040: -0.2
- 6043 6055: -0.5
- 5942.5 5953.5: 0.3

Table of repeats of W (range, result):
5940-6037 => 7.5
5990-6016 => 7.6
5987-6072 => 7.95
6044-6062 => 8.49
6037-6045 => 8.26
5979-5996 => 7.42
